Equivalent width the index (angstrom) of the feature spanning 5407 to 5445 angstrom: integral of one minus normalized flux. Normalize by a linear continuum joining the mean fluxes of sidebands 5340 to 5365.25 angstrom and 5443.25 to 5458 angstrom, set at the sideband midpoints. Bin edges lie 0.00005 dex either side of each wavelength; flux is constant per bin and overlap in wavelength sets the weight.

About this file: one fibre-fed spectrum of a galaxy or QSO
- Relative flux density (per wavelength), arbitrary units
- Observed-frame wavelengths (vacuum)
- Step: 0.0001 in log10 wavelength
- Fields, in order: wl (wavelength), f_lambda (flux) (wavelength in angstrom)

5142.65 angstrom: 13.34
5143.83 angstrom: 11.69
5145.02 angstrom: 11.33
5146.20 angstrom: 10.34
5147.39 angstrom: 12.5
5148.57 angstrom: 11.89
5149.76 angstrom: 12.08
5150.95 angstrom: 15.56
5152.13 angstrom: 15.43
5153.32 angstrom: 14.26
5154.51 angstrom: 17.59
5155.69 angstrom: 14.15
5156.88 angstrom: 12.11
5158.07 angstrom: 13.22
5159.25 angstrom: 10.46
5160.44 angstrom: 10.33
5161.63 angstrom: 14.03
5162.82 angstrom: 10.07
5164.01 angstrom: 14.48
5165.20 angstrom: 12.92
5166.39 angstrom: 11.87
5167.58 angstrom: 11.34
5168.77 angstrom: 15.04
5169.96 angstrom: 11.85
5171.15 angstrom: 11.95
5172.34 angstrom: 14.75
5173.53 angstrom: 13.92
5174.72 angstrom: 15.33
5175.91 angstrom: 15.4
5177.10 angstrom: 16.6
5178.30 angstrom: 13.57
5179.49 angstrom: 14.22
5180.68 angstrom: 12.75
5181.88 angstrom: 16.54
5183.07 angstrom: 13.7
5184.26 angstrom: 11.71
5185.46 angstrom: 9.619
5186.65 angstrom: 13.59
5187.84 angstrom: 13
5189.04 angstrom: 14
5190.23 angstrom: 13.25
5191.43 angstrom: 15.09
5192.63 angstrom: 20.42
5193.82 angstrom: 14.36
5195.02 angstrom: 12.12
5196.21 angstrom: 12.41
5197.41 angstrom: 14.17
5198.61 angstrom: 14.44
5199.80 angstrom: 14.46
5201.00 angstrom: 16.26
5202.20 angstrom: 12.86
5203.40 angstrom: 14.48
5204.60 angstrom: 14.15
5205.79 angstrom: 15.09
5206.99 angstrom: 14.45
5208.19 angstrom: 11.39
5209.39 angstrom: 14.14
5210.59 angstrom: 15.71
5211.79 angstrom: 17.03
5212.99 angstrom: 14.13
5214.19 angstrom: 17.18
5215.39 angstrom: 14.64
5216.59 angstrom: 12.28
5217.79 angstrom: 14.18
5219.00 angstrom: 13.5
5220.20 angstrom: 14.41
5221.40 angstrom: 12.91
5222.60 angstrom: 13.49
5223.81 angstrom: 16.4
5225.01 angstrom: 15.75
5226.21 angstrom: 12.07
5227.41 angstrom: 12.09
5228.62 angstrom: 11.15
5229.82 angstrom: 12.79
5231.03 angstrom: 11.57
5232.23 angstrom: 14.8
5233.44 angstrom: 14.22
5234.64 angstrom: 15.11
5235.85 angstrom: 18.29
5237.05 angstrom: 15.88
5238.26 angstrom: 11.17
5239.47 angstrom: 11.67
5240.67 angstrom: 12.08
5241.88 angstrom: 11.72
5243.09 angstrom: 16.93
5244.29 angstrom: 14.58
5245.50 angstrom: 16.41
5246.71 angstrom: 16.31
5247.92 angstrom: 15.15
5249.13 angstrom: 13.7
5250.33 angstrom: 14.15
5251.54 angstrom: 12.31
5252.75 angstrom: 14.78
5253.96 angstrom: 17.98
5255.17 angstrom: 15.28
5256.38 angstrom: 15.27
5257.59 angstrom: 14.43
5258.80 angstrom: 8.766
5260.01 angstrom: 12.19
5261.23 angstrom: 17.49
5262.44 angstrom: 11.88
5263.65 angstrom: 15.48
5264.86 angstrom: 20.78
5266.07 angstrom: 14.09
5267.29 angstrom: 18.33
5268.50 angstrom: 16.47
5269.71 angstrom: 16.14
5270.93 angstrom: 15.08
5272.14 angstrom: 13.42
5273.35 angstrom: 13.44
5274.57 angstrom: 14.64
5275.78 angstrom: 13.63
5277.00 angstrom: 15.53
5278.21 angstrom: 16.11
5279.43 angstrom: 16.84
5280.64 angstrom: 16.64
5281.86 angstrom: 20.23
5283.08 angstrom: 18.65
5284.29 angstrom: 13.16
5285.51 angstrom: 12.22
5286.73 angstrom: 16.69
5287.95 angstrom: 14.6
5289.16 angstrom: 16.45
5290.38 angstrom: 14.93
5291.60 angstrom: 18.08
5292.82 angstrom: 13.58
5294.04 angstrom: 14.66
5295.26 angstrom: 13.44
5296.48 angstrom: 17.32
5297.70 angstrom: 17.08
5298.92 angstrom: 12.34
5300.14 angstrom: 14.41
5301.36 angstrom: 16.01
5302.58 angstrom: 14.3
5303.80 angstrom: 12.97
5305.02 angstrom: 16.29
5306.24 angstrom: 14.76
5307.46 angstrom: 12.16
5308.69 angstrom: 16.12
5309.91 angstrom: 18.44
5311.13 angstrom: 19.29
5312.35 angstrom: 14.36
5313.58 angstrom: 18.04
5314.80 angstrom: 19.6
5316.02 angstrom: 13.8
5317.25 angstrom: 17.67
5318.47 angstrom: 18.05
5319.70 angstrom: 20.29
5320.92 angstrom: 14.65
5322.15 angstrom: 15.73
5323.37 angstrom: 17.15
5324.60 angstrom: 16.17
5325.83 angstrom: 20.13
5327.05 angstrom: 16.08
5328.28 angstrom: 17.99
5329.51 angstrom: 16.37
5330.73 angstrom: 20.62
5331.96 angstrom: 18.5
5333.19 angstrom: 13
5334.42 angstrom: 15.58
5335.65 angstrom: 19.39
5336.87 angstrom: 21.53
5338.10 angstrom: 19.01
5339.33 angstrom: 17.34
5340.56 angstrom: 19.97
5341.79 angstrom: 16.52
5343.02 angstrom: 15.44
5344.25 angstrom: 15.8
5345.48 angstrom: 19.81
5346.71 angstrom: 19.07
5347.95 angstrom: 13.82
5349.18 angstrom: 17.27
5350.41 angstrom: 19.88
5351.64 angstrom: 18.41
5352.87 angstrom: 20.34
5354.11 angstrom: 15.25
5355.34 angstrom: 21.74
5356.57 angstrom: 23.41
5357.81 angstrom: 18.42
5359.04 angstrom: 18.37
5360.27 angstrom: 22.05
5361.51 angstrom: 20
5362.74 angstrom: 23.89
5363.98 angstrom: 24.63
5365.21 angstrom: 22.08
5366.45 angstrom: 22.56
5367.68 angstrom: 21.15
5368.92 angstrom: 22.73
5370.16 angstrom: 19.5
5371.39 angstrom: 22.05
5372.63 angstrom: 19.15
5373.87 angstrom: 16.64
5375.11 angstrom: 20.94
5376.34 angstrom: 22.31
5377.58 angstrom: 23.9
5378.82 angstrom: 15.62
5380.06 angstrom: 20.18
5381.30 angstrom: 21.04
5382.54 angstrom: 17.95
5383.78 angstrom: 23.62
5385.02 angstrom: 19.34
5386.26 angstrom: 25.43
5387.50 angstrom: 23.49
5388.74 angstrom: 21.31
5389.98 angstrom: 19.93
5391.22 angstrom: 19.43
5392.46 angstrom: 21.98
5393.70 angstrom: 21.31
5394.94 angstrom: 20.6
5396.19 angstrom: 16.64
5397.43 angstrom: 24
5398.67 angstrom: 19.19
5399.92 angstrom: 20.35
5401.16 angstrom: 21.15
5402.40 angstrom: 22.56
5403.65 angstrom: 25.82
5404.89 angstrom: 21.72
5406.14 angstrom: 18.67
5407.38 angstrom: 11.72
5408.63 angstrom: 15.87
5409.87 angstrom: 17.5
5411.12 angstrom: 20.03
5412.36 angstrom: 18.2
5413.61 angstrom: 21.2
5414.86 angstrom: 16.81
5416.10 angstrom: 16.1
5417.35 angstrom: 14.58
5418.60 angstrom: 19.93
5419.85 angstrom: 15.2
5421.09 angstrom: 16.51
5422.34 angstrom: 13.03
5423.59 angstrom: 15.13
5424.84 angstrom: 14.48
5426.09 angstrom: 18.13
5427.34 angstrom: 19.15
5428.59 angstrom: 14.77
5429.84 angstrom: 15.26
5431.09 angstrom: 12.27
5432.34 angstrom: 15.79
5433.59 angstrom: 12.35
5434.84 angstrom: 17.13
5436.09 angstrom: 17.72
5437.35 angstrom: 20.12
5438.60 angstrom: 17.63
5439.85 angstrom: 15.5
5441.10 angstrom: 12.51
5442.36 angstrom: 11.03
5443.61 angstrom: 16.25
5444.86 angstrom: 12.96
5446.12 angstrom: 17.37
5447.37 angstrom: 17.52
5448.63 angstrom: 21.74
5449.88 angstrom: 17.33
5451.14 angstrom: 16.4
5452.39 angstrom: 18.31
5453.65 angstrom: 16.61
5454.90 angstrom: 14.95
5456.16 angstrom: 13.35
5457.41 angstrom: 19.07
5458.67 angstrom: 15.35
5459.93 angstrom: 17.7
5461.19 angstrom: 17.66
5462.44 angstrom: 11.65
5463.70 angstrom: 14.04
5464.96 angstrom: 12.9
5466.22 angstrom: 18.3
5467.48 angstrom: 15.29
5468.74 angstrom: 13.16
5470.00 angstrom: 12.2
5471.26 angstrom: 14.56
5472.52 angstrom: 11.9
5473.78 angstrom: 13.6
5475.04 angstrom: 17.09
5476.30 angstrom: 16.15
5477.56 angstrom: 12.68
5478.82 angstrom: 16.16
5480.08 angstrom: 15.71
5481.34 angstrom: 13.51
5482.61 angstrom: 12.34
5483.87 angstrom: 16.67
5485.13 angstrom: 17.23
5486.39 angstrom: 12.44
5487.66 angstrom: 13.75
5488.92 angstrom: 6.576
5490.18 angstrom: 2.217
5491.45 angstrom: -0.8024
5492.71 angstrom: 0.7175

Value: 3.11 angstrom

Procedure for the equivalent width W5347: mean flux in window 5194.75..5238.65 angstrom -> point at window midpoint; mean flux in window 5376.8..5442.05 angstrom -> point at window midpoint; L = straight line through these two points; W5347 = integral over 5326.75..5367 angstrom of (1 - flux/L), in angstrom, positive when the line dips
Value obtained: -4.46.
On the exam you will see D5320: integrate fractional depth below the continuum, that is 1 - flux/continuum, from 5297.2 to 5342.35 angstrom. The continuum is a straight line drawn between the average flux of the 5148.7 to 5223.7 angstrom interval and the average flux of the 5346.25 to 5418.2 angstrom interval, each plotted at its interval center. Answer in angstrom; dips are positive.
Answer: 3.2 angstrom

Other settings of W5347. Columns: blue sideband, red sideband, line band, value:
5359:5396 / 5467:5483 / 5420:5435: 2.0 angstrom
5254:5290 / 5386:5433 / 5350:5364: -2.5 angstrom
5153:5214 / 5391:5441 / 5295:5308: 1.0 angstrom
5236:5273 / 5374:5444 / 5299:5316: 0.3 angstrom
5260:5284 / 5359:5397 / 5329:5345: 1.2 angstrom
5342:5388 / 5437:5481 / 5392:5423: -1.2 angstrom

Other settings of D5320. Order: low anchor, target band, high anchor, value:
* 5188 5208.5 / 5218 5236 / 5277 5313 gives 1.1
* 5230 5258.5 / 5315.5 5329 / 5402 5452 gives -1.4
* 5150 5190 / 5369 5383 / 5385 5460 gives -2.6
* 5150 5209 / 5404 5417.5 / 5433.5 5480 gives -2.2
